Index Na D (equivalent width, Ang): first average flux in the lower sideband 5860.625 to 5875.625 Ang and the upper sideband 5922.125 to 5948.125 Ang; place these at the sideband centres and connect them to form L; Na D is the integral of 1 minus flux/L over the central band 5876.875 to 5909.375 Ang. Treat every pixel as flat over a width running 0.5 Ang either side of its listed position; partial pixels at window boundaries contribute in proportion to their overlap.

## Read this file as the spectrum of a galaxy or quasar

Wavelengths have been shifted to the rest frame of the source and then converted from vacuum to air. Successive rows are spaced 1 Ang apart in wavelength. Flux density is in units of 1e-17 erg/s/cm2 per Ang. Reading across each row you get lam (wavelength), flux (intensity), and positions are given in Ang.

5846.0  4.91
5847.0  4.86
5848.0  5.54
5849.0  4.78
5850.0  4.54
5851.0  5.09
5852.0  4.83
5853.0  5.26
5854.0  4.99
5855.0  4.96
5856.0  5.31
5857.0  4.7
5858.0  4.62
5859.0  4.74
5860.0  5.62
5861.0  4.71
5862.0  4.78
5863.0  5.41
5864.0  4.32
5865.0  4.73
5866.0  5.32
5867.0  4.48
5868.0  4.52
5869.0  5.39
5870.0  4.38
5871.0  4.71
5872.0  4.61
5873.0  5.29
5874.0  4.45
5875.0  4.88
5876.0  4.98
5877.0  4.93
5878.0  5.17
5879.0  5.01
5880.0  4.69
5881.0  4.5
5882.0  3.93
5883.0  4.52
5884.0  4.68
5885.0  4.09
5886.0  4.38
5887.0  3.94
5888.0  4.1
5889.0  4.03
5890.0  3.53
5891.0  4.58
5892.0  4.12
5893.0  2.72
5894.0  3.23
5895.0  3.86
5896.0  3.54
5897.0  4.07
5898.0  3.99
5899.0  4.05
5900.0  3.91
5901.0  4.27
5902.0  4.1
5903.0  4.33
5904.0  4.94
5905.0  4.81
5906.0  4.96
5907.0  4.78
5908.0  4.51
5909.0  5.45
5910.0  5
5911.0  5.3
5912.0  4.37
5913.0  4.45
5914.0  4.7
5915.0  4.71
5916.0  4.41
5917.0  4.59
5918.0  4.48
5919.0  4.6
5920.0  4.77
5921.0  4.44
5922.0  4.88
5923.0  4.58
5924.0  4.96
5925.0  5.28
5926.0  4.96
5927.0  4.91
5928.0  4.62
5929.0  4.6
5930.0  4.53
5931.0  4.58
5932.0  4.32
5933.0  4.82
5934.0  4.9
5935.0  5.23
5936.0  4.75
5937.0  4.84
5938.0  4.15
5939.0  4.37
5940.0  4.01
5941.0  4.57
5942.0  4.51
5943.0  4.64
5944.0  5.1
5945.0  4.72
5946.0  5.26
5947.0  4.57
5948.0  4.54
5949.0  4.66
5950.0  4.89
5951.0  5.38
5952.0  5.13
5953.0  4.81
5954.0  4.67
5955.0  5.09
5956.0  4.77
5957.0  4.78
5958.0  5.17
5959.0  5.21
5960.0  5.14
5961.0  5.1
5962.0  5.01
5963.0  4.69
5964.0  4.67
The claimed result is 3.3 Ang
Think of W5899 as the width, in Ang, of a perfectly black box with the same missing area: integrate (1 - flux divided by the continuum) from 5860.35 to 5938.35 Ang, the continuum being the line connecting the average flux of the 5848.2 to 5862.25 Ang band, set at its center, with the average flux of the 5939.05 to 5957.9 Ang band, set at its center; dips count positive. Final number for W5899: 4.9 Ang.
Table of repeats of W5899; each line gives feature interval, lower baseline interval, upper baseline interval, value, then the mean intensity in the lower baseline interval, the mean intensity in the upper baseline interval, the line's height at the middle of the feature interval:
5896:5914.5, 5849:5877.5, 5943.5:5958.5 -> 1.4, 4.88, 4.9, 4.89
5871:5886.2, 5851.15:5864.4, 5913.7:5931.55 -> 0.6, 4.95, 4.7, 4.87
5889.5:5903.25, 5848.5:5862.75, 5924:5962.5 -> 2.8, 4.93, 4.81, 4.87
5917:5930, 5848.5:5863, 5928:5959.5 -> 0.2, 4.94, 4.76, 4.8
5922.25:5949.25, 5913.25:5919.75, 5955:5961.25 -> 0.5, 4.58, 5.03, 4.79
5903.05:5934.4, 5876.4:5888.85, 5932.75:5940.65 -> -1.1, 4.49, 4.63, 4.58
